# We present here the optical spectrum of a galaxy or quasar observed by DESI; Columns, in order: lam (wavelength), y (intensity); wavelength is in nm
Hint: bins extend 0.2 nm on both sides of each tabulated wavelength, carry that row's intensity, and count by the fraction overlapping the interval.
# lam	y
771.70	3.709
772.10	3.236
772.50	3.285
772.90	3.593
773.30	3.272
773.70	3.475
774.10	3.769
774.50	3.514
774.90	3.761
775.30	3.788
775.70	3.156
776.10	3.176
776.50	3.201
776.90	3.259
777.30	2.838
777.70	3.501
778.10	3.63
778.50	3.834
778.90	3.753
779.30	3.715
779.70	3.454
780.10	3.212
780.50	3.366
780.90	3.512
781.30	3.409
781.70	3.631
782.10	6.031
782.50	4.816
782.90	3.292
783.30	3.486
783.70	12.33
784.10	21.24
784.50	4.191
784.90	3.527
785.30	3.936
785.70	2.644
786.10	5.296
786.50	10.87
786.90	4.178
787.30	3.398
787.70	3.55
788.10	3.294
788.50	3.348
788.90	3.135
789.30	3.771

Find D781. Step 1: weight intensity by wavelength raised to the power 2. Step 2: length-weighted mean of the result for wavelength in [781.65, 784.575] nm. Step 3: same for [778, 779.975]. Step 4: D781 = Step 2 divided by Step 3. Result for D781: 2.13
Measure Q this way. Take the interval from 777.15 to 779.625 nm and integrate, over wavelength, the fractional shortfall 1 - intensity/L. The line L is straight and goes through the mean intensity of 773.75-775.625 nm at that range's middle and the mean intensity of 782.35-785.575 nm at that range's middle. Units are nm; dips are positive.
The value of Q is 0.72 nm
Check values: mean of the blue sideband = 3.65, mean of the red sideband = 7.03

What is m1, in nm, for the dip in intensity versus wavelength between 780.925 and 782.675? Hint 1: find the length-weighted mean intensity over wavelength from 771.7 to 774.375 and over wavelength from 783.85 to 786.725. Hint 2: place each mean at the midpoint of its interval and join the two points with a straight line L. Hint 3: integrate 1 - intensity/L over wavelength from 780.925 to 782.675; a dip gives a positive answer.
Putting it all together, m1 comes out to 0.542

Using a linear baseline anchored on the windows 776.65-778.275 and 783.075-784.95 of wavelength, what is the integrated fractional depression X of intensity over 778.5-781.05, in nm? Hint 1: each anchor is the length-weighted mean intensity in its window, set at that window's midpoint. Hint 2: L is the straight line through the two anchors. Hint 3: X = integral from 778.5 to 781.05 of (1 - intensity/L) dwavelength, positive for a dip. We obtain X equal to 0.85 nm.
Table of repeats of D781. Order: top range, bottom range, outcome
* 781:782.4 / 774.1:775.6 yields 1.20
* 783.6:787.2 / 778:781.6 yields 2.10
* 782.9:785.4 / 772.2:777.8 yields 2.38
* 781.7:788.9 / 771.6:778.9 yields 1.70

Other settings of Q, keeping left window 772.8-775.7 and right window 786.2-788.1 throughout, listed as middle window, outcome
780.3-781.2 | 0.20 nm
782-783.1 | 0.01 nm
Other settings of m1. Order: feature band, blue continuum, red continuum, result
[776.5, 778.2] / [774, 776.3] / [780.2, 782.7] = 0.20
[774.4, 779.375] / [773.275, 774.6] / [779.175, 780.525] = 0.03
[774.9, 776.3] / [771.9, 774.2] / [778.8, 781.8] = 0.01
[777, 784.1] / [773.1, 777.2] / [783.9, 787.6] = 0.62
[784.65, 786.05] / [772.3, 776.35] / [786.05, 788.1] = 0.39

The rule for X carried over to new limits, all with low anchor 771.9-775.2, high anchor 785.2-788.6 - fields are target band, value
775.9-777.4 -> 0.24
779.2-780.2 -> 0.13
